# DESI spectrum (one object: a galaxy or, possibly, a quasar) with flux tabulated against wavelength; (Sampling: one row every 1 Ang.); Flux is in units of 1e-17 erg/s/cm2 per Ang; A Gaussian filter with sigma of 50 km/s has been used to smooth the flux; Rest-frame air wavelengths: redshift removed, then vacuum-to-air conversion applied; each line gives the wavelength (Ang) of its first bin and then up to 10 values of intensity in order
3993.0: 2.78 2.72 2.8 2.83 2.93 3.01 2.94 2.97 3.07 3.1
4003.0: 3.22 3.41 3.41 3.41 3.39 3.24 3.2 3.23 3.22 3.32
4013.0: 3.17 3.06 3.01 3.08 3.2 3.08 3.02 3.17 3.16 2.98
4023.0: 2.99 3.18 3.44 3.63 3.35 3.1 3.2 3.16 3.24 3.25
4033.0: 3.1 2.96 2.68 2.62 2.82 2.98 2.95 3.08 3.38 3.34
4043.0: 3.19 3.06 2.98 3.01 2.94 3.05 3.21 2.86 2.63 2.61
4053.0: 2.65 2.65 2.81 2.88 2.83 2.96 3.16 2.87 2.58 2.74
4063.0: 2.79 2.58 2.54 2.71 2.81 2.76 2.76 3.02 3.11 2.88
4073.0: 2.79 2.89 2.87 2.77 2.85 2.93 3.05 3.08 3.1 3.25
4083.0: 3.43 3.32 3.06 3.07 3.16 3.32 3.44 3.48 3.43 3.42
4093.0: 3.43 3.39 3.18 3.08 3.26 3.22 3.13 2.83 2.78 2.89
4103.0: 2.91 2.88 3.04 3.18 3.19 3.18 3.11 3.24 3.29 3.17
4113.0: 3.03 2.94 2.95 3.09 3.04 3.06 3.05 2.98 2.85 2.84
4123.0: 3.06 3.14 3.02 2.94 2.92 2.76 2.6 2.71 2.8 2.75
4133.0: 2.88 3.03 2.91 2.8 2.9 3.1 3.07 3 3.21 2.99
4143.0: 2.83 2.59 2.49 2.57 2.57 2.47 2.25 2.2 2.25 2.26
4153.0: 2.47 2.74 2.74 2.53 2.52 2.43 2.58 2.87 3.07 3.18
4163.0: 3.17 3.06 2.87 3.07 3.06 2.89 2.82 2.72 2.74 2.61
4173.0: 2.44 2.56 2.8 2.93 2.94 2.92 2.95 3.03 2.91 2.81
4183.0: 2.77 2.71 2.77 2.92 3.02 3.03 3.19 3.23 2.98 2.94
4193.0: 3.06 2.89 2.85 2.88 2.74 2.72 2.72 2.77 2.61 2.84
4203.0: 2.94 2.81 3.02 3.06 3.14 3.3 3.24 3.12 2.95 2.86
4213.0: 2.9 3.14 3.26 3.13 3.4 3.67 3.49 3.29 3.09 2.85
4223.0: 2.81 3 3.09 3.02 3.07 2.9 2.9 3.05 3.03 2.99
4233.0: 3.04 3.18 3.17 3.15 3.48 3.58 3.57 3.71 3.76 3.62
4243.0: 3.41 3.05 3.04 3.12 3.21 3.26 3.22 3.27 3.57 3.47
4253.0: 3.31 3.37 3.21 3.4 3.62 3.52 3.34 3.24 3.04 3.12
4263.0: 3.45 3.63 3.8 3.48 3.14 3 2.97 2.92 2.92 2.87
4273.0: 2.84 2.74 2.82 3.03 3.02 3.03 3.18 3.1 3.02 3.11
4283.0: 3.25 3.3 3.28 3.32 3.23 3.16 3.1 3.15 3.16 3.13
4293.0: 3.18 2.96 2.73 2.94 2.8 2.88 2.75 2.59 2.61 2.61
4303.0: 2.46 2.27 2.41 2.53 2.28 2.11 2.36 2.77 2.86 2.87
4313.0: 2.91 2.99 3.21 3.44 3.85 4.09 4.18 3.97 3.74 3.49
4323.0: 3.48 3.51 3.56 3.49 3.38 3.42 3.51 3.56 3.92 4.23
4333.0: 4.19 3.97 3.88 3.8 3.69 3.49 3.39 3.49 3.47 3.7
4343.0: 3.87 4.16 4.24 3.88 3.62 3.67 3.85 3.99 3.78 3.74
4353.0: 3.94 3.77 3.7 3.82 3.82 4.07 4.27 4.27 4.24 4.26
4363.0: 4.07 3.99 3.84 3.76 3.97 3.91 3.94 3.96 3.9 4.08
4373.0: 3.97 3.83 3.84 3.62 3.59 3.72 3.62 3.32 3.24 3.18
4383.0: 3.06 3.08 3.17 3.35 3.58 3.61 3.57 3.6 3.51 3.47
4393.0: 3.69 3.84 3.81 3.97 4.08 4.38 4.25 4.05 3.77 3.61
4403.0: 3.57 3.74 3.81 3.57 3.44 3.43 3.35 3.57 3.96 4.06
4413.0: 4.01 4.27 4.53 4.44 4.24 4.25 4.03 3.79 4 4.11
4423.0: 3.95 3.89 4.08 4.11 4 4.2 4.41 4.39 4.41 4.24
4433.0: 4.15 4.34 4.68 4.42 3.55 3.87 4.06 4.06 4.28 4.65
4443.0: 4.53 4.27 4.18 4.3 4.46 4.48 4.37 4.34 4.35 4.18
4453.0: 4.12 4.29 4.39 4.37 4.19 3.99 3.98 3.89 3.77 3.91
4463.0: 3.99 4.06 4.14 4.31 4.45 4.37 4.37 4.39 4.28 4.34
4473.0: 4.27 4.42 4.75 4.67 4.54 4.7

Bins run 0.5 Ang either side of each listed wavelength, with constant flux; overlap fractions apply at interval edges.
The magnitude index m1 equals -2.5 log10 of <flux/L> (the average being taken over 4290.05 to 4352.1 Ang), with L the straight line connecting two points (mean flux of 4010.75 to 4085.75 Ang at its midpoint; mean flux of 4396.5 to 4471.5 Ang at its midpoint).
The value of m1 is 0.14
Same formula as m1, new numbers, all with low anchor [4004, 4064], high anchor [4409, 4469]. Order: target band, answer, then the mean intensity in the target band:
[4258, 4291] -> 0.181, 3.15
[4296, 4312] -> 0.423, 2.57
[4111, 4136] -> 0.125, 2.94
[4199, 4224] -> 0.159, 3.06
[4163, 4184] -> 0.205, 2.85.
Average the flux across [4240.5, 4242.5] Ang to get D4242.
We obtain 3.69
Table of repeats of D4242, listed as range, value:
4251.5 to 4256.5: 3.35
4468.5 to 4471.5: 4.35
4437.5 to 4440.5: 4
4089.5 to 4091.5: 3.46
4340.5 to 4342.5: 3.58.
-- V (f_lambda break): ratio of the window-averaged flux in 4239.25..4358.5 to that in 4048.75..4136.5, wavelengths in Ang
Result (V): 1.1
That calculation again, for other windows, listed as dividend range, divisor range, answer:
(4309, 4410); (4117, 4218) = 1.29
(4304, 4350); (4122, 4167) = 1.25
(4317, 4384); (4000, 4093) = 1.24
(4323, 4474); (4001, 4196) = 1.33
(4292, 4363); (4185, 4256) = 1.10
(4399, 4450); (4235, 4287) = 1.26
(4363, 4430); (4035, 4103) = 1.28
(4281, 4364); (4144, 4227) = 1.19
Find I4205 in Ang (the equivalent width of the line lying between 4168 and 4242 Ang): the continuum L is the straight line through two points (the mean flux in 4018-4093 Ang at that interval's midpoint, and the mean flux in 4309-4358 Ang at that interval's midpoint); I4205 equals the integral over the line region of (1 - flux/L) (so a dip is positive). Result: 7.5 Ang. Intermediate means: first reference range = 3.02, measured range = 3.02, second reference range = 3.64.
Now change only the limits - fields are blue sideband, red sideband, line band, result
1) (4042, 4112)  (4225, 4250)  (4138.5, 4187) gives 5.70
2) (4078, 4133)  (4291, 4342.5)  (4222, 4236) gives 0.68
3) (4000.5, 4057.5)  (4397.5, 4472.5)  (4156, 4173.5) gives 3.12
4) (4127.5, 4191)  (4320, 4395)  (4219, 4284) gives 0.65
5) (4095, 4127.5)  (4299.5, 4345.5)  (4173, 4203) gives 2.67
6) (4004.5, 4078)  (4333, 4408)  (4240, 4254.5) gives 0.57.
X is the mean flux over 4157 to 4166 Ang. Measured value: 2.89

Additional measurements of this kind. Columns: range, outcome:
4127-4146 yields 2.85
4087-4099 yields 3.32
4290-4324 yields 3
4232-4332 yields 3.18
